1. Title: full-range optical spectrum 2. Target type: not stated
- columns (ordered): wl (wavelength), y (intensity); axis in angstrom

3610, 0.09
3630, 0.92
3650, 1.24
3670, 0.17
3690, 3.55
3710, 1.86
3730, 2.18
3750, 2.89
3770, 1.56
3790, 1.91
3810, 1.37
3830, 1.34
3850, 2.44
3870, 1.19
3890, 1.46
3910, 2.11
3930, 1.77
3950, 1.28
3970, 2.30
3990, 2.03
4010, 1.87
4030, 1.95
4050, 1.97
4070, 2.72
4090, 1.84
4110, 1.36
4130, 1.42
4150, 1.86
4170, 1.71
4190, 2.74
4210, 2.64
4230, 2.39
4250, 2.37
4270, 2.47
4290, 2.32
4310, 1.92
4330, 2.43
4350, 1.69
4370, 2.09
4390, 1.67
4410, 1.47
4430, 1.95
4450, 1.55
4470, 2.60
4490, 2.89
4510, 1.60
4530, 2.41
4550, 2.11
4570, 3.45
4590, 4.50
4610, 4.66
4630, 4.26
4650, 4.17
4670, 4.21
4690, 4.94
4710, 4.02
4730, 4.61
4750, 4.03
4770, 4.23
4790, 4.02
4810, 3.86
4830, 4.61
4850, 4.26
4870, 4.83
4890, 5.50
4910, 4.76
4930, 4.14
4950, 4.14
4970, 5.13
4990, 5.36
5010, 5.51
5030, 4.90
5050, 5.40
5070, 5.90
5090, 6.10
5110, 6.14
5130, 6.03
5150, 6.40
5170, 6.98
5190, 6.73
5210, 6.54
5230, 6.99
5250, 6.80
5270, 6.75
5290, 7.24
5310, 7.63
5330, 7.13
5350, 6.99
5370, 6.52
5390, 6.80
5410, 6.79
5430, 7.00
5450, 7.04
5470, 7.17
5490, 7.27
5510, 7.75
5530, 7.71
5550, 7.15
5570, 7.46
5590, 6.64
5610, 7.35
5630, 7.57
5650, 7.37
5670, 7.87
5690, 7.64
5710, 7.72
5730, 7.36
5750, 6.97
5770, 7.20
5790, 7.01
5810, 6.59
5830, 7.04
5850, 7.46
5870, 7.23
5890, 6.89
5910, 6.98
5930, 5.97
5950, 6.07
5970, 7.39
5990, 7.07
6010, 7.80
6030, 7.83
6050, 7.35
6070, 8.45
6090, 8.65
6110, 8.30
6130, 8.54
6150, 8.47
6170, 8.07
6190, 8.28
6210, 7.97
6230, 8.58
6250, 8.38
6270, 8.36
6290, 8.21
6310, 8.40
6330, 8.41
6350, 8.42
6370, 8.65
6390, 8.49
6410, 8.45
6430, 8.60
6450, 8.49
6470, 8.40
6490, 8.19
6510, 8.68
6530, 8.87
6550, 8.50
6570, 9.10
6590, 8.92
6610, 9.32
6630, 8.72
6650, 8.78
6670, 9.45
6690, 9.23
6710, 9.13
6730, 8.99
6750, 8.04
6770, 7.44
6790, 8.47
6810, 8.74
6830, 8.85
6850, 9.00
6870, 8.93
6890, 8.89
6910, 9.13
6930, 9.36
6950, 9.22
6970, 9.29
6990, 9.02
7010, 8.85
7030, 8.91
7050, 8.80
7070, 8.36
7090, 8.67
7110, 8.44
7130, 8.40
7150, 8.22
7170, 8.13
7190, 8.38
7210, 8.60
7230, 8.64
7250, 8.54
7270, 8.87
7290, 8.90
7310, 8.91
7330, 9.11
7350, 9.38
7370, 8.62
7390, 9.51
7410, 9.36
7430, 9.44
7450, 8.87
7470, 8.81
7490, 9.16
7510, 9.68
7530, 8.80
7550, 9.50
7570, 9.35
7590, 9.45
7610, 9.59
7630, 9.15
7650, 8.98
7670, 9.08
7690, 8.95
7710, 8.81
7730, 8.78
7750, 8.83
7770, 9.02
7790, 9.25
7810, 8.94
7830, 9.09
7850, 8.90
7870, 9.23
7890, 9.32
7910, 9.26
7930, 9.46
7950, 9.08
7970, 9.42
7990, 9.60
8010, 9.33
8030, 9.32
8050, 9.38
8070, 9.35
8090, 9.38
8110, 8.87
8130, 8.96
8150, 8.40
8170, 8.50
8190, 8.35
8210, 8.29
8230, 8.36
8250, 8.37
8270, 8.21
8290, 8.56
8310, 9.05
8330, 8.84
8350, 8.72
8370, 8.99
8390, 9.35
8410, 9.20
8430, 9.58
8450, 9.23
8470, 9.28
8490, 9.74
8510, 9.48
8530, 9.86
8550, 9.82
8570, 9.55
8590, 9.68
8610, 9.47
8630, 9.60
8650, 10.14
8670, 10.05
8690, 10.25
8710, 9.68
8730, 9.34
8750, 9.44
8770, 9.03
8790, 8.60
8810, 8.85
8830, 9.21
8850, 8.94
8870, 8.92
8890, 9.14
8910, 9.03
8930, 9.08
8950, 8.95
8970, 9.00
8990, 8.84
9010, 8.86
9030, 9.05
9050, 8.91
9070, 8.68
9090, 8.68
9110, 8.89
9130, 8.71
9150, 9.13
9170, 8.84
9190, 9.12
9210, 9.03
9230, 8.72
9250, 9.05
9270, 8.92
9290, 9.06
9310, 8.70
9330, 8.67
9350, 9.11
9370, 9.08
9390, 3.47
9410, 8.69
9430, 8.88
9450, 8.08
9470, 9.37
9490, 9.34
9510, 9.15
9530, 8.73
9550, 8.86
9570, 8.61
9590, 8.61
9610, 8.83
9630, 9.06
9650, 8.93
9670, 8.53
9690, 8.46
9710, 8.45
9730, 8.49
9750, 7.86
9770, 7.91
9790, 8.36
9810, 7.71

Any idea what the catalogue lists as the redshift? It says 0.15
